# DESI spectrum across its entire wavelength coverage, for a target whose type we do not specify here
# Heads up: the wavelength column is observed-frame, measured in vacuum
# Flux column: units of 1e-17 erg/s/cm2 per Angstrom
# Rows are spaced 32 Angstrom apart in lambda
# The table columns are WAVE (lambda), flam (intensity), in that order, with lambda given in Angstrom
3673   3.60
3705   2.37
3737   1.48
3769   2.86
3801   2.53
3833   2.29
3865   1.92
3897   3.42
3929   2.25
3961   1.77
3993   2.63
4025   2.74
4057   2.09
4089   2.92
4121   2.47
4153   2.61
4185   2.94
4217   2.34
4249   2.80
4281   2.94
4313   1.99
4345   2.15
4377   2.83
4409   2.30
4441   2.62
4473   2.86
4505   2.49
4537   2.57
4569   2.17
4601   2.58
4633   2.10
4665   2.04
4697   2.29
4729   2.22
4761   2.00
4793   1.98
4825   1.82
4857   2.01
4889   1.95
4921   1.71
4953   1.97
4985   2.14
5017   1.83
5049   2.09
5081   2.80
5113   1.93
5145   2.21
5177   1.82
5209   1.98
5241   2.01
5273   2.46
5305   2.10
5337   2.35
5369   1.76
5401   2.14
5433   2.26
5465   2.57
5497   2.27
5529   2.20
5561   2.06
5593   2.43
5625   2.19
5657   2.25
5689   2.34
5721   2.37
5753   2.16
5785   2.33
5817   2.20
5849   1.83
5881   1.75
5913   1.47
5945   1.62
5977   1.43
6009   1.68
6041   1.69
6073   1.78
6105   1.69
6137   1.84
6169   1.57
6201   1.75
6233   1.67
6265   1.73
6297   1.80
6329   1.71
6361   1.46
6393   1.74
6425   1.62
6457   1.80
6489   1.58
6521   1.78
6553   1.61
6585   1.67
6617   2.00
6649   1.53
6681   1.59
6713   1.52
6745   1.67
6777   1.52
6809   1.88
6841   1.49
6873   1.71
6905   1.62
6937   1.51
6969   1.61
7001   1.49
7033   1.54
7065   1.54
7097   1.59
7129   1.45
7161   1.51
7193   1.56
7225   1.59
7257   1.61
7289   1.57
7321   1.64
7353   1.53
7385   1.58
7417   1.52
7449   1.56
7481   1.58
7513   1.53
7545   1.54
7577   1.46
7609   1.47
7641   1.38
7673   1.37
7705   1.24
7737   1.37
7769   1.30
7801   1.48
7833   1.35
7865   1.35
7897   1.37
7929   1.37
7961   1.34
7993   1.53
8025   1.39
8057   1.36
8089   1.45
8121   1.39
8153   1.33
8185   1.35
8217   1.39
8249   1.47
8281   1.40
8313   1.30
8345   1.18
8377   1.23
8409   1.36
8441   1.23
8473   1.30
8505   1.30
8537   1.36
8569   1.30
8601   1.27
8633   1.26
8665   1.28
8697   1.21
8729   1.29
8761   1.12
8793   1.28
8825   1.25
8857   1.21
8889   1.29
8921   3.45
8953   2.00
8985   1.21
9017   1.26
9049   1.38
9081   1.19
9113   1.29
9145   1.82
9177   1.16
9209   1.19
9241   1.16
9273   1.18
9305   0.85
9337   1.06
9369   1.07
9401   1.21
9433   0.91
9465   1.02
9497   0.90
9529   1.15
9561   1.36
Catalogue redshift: 0.36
